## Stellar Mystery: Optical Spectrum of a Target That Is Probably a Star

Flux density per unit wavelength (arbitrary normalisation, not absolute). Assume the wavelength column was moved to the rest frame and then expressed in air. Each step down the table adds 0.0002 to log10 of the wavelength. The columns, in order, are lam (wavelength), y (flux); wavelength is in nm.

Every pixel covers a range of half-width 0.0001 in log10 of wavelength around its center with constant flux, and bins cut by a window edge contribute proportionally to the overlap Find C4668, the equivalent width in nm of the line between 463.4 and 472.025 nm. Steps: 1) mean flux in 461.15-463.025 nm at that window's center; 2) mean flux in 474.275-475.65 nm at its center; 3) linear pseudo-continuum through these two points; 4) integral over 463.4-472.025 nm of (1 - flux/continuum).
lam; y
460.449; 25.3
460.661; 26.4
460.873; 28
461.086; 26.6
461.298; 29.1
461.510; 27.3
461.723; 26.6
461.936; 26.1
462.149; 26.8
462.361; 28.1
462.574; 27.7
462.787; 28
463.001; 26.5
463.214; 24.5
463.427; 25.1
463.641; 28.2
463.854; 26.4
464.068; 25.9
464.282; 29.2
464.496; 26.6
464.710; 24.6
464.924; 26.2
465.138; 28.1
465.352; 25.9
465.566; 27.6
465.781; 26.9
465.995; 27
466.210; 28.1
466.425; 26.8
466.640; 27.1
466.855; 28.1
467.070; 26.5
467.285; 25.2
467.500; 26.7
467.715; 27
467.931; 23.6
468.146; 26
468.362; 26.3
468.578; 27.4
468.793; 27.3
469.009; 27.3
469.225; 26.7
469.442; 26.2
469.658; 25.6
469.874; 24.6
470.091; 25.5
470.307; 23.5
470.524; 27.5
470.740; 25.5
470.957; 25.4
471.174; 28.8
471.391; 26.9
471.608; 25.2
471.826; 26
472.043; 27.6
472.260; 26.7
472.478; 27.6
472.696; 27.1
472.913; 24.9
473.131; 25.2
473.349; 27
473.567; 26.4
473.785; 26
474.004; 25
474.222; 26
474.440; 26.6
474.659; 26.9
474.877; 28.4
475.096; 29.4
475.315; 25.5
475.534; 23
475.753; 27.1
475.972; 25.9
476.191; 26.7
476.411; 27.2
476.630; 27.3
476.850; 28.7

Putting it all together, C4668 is 0.18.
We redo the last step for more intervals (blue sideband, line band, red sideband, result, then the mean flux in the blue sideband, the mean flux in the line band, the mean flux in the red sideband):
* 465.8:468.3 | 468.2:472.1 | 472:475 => 0.04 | 26.6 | 26.3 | 26.5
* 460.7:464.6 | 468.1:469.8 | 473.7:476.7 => 0.01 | 27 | 26.6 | 26.5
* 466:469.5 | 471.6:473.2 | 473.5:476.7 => 0.01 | 26.7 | 26.4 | 26.5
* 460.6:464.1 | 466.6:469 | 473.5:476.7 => 0.02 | 26.9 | 26.5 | 26.5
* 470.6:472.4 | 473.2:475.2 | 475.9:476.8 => 0.00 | 26.6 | 26.8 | 26.9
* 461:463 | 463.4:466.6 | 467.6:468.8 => -0.01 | 27.3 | 26.9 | 26.2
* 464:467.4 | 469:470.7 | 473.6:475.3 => 0.07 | 26.9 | 25.8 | 26.8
